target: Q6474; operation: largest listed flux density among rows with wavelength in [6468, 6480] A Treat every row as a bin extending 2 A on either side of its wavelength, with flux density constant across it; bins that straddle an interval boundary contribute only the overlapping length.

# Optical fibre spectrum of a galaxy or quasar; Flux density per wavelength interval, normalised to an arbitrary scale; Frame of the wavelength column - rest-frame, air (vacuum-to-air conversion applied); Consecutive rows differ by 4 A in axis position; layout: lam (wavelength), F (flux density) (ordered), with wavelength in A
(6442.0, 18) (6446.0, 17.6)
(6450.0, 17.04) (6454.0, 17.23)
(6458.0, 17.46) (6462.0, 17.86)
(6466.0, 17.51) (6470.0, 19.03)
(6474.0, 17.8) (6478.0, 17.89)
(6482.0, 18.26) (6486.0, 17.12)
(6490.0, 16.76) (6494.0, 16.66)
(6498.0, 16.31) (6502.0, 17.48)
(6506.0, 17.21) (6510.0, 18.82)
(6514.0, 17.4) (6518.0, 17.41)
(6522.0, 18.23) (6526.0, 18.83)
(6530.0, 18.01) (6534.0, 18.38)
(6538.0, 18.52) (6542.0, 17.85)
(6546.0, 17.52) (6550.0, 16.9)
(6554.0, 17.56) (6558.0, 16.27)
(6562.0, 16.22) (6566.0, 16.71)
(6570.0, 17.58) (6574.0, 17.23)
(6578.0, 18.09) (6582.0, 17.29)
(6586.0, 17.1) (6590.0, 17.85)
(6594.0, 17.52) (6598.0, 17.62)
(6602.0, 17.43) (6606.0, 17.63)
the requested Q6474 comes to 19.03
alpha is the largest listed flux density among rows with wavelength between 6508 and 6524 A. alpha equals 18.82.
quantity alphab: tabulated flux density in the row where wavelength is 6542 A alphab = 17.85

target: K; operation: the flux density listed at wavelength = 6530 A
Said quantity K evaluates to 18.01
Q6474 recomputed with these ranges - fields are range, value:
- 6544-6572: 17.58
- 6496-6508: 17.48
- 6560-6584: 18.09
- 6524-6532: 18.83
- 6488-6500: 16.76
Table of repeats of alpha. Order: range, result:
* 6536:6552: 18.52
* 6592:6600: 17.62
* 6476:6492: 18.26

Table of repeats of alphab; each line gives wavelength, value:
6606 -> 17.63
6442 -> 18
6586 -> 17.1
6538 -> 18.52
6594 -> 17.52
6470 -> 19.03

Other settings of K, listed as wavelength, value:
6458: 17.46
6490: 16.76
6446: 17.6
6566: 16.71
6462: 17.86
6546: 17.52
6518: 17.41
